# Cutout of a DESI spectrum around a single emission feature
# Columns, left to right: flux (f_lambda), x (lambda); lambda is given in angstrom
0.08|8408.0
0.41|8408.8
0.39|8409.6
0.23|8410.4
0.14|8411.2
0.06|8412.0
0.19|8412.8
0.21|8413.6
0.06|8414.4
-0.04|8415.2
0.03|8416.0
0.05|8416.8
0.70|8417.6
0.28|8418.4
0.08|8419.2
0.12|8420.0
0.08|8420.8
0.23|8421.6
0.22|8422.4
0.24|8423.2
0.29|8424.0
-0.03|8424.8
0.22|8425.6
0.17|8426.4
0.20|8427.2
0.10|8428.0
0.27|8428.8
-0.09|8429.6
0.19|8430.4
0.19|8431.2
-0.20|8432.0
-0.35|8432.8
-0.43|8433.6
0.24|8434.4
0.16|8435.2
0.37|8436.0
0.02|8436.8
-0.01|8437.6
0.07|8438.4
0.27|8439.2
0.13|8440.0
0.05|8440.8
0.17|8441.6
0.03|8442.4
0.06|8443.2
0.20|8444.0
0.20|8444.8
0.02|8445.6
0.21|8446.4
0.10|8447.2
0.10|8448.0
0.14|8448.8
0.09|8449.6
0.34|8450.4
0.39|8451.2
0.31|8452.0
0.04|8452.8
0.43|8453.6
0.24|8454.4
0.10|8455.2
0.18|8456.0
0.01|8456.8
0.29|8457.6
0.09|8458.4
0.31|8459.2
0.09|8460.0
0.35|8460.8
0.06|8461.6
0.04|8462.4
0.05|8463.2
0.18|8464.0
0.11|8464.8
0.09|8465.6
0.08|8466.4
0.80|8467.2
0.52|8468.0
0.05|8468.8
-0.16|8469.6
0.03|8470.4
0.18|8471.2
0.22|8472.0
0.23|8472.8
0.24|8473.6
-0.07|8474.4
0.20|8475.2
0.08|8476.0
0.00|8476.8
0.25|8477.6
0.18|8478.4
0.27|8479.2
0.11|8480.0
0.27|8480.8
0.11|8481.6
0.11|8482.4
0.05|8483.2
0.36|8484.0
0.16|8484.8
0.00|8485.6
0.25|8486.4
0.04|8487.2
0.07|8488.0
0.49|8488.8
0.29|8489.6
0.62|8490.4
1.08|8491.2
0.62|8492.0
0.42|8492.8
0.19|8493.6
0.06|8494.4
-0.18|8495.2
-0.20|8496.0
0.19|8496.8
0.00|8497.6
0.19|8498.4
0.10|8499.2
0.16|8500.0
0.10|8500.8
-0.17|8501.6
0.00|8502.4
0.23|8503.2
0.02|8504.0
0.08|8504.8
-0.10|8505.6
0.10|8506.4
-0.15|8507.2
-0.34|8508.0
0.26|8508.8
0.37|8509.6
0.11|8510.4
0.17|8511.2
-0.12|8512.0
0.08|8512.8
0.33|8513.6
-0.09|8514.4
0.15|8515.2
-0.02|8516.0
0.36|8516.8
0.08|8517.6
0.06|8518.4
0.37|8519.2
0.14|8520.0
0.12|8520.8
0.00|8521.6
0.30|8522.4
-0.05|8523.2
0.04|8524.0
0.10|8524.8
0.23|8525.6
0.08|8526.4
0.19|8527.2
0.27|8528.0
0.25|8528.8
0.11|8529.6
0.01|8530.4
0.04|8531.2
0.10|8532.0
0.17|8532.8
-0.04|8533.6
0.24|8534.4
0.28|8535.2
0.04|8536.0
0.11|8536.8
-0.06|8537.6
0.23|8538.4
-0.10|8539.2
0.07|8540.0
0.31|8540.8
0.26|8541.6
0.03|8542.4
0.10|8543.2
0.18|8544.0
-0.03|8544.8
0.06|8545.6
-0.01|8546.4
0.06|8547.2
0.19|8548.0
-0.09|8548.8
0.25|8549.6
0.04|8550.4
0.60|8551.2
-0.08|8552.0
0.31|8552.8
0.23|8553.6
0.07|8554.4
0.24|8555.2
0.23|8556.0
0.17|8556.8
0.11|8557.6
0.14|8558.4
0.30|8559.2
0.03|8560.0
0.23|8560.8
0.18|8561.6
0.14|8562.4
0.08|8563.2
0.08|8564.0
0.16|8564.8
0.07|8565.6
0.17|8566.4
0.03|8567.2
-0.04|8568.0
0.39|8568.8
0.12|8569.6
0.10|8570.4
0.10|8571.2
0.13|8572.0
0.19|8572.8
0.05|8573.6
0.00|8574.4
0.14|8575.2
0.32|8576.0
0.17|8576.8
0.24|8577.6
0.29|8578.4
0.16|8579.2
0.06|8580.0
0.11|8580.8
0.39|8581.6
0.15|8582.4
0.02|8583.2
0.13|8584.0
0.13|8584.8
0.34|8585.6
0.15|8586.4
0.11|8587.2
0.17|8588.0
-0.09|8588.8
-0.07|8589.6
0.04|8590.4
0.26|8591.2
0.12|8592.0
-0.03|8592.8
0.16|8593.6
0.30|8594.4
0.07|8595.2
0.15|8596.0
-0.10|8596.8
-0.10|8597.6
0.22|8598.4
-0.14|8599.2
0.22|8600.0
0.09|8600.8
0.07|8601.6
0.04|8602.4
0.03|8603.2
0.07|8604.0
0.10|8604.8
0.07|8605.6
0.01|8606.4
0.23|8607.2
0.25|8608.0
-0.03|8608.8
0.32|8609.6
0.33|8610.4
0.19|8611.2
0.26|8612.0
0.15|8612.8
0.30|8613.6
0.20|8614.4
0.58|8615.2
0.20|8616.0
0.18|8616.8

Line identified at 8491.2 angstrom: [O III]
